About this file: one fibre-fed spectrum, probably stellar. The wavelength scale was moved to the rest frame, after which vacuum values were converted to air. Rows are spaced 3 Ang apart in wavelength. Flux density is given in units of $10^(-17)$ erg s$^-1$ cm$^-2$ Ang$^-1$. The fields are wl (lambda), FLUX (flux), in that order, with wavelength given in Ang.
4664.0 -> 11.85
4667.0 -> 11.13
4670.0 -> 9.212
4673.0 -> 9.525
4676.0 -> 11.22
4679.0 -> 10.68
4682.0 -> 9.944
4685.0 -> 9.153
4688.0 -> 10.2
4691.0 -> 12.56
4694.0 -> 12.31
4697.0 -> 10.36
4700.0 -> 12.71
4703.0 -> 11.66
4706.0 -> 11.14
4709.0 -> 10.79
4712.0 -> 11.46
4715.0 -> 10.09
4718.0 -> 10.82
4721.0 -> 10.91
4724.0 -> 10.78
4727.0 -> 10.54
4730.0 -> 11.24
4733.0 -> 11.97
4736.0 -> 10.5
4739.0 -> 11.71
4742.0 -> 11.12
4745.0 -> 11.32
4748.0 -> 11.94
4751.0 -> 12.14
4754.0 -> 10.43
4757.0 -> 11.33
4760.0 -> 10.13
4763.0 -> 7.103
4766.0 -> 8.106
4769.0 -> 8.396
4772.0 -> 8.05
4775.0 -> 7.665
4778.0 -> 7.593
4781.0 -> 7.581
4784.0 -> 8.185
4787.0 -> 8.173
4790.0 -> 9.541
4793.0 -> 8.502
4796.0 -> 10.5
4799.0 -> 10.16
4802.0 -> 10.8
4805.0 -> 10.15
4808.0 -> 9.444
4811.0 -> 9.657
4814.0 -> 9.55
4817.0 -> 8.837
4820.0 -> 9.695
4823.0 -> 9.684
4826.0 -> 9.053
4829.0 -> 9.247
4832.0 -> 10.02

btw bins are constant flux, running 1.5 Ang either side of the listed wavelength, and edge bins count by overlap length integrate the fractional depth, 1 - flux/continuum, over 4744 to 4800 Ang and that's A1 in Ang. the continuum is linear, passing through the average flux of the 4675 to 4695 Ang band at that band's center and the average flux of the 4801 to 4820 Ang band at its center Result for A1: 4.3 Ang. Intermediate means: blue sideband 10.8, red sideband 9.71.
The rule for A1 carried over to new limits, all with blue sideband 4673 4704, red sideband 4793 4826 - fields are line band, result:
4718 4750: -2.1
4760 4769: 1.8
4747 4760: -1.2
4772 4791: 3.7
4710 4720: -0.1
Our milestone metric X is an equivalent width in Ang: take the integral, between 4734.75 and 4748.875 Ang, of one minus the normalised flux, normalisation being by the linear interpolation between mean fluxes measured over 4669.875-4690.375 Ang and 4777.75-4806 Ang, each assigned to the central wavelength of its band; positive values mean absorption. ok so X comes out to -2.50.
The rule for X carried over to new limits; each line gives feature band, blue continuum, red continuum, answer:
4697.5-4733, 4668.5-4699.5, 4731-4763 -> -0.98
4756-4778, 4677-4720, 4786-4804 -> 3.31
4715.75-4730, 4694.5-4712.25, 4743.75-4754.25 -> 0.87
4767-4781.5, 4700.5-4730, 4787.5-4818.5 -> 3.18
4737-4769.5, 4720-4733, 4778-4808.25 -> -0.31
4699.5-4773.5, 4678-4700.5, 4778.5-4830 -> -2.57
